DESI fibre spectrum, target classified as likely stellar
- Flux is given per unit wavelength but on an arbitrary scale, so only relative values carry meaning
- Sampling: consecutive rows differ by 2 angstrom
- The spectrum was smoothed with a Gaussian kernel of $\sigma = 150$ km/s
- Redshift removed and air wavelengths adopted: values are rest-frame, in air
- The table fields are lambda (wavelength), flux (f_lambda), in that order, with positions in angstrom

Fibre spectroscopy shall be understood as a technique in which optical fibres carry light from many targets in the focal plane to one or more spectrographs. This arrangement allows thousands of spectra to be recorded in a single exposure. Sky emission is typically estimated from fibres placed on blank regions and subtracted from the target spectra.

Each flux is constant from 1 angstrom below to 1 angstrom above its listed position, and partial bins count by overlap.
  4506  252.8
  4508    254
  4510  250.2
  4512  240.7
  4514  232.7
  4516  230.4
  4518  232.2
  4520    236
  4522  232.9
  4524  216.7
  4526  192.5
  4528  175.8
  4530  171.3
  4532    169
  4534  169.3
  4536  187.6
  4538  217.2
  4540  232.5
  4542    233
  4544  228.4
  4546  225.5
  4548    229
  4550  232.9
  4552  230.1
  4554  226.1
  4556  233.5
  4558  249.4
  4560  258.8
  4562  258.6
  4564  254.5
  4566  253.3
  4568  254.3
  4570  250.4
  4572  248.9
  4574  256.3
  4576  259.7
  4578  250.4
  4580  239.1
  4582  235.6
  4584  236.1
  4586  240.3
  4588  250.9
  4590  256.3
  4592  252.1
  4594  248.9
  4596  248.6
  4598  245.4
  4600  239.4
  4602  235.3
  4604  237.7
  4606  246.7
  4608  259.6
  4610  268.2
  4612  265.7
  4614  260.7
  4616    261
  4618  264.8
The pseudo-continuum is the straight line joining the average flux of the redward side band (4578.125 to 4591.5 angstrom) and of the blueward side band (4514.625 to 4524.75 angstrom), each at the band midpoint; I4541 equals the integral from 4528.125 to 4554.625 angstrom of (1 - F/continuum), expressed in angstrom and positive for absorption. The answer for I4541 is 2.77 angstrom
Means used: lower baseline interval 230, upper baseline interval 244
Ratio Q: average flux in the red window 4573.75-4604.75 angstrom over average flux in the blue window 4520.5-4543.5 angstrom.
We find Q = 1.22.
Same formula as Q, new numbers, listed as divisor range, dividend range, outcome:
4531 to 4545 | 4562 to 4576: 1.24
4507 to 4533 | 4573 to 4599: 1.14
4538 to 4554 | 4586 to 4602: 1.08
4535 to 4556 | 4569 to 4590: 1.10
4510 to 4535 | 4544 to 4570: 1.15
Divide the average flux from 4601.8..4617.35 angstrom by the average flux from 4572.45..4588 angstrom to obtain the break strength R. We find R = 1.0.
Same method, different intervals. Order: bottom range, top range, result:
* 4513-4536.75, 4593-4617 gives 1.23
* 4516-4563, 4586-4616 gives 1.14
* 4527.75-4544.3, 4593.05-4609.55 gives 1.24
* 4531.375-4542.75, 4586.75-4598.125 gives 1.24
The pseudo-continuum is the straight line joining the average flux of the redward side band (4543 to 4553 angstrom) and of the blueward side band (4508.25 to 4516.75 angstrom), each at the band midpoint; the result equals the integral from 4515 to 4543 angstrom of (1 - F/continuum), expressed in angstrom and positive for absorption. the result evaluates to 3.4 angstrom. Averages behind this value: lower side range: 240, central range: 207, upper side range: 229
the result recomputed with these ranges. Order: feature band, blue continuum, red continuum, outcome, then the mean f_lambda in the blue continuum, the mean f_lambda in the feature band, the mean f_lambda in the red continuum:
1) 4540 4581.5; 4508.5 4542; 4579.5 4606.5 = -2.55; 213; 243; 244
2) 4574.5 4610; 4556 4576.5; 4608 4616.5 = 1.69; 253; 247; 264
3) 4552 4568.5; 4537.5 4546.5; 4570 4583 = -0.58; 228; 247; 248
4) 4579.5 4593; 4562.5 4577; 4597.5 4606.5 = 0.13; 254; 245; 240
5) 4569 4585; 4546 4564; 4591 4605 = -0.34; 240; 247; 244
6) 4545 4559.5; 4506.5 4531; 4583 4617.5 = 0.05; 223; 233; 250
